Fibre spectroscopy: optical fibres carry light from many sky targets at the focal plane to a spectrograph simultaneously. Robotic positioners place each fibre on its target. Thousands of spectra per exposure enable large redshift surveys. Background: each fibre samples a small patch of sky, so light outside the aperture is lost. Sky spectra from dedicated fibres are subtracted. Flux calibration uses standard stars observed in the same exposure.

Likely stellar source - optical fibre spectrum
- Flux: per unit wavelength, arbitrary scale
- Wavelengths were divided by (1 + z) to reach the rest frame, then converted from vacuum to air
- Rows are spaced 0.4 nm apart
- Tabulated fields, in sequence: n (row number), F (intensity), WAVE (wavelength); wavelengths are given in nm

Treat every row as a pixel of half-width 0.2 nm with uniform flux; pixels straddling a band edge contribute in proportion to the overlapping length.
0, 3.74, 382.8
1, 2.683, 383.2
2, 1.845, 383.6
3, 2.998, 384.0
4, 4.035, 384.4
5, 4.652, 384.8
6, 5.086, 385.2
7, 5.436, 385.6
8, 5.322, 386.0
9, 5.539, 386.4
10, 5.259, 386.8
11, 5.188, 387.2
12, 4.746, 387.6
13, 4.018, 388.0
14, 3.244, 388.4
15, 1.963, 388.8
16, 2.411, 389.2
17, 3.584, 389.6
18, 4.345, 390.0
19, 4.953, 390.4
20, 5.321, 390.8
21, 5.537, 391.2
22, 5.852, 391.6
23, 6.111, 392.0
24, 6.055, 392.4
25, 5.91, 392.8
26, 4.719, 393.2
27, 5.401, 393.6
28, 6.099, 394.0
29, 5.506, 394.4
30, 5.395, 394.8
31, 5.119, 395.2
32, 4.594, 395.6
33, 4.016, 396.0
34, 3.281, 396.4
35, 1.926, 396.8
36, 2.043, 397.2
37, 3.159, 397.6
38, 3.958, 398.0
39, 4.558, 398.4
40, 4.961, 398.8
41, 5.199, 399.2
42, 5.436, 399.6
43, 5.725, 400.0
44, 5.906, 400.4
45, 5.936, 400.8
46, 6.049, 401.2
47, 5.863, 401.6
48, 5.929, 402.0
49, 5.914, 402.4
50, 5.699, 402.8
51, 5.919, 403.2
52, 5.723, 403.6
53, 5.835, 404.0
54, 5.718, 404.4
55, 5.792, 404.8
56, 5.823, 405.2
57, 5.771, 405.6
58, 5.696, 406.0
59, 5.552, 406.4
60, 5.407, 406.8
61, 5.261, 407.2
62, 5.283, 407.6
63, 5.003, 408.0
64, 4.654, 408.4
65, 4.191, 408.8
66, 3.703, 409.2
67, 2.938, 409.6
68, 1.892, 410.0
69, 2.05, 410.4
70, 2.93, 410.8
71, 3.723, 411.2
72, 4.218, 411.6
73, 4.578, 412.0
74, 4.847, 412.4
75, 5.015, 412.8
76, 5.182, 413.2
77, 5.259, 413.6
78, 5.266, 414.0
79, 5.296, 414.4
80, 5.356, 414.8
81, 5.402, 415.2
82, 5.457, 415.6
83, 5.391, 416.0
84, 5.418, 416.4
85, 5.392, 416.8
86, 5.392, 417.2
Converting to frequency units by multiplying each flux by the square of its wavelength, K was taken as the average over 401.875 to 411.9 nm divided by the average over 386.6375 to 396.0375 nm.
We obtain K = 1.1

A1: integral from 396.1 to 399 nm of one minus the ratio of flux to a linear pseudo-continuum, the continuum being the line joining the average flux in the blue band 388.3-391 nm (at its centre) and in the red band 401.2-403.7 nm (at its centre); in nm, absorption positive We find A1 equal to 0.93 nm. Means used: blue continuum 3.71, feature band 3.43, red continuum 5.86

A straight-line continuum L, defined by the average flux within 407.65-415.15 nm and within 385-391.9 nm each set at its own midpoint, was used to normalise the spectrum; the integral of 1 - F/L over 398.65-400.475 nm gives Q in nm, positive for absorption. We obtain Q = -0.406 nm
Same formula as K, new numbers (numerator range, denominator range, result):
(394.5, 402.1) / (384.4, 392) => 1.07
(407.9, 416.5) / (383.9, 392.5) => 1.08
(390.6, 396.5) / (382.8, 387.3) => 1.28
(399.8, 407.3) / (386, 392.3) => 1.35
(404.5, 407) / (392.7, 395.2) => 1.10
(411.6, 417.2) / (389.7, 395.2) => 1.07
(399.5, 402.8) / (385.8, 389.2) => 1.46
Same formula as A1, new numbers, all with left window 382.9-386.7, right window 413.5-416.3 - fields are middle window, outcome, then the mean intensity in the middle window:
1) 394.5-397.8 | 0.62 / 3.75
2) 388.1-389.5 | 0.52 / 2.72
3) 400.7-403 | -0.50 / 5.9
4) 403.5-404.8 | -0.22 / 5.77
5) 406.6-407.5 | -0.05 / 5.33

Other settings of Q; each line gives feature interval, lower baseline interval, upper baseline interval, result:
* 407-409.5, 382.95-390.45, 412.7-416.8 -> 0.20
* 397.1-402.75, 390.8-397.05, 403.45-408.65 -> 0.16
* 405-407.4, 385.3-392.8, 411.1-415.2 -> -0.35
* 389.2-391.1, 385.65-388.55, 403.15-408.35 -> 0.22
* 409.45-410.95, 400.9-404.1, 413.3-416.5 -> 0.85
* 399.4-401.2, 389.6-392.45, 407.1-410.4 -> -0.47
